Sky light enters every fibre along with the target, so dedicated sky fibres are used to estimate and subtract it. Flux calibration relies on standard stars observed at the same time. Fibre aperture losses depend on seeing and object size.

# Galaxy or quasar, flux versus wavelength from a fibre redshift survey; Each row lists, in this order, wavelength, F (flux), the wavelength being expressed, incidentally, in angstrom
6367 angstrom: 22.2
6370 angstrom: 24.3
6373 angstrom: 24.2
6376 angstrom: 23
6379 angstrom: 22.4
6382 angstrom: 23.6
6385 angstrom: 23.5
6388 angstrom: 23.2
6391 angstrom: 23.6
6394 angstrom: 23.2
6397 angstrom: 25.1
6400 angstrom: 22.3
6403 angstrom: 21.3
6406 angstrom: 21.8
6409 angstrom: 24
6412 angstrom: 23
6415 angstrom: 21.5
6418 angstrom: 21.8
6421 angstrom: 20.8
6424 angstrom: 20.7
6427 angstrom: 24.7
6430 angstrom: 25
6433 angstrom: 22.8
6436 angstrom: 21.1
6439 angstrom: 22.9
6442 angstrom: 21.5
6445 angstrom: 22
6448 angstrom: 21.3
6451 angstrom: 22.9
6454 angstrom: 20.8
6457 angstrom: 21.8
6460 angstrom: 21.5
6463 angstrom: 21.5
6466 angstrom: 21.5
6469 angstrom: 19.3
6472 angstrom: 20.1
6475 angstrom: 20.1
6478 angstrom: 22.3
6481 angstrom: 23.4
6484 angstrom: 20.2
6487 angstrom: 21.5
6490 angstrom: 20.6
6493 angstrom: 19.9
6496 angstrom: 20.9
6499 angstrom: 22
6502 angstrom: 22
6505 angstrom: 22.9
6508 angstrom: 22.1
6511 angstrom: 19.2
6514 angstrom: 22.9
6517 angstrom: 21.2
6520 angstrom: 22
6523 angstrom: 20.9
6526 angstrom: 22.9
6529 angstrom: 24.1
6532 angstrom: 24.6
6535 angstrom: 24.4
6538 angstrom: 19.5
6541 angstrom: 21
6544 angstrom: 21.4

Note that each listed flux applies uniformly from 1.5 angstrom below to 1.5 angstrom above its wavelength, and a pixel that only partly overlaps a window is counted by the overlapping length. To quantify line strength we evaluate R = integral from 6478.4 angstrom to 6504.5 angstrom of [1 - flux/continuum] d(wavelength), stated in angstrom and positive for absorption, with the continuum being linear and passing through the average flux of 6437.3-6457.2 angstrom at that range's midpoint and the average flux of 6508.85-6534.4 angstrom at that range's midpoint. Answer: 0.8 angstrom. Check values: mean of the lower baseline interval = 21.9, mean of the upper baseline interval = 22.3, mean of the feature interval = 21.4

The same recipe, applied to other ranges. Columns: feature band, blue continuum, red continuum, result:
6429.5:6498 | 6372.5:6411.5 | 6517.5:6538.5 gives 4.3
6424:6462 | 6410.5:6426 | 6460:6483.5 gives -1.5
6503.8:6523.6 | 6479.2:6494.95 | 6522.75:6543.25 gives 0.3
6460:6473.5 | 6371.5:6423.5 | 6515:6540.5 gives 1.1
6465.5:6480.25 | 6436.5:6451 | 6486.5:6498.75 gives 0.4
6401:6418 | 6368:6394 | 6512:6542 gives 0.7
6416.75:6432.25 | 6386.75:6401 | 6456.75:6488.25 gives 0.0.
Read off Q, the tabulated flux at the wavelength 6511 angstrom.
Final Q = 19.2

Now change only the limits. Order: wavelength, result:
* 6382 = 23.6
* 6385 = 23.5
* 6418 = 21.8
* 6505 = 22.9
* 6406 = 21.8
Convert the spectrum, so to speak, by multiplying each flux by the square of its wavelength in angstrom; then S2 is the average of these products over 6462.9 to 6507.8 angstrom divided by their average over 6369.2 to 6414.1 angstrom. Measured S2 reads 0.94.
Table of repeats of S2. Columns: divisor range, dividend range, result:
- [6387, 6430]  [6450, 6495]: 0.95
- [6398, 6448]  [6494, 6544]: 1.02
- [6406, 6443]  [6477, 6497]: 0.96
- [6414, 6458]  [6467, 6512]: 0.97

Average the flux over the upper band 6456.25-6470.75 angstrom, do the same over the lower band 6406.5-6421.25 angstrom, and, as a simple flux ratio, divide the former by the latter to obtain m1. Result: 0.94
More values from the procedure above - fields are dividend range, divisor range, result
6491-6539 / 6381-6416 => 0.95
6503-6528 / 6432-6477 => 1.02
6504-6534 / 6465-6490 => 1.06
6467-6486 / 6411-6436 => 0.93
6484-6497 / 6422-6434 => 0.89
